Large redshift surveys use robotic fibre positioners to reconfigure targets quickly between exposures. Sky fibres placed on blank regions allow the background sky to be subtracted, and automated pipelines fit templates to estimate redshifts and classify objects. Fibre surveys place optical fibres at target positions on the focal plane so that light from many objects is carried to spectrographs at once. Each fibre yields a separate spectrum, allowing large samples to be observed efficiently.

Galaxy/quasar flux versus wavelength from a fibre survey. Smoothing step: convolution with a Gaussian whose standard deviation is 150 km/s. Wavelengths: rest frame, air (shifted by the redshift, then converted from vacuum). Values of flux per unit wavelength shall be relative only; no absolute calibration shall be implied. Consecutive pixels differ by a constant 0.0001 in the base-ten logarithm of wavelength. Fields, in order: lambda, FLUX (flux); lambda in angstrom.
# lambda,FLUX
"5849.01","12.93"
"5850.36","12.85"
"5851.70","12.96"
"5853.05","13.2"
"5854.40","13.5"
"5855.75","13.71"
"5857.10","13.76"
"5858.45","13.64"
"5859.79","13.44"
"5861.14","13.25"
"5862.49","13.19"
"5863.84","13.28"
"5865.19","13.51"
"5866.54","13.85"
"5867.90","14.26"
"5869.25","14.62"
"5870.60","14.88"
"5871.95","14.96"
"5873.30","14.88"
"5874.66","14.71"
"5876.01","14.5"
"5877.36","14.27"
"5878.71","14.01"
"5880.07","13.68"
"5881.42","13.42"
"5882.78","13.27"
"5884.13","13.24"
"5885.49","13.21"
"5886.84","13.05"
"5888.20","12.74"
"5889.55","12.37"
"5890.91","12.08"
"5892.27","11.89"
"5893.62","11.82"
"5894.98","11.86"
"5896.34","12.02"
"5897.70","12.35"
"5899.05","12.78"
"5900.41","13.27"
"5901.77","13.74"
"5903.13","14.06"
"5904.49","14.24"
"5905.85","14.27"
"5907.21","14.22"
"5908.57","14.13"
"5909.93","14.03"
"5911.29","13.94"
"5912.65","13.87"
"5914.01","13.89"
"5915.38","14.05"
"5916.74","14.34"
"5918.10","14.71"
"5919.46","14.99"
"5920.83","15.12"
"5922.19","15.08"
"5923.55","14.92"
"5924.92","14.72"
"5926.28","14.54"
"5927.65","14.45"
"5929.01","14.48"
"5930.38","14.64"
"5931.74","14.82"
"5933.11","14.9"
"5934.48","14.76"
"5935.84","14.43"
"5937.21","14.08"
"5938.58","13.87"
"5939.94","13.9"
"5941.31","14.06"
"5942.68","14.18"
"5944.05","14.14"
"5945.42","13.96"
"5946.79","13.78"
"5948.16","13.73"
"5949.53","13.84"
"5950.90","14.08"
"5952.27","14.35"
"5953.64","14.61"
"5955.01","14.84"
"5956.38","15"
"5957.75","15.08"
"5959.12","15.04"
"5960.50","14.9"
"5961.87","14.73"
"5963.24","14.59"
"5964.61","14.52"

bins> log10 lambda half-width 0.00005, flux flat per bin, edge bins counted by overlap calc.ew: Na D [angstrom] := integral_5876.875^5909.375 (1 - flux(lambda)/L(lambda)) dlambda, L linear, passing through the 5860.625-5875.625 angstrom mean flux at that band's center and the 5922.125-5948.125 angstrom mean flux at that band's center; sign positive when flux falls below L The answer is 2.43 angstrom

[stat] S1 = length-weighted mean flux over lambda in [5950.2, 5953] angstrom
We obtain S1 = 14.2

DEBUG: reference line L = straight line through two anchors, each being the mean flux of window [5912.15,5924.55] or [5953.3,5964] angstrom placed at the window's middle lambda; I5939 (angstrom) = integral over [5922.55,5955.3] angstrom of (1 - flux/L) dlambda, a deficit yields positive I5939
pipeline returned 0.8 angstrom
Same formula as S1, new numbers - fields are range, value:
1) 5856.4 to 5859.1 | 13.7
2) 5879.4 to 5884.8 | 13.4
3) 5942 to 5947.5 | 14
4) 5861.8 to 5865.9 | 13.3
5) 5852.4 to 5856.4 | 13.5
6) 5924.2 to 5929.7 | 14.5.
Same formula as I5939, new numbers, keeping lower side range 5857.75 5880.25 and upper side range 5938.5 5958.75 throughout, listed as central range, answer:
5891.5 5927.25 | 0.9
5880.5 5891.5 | 0.9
